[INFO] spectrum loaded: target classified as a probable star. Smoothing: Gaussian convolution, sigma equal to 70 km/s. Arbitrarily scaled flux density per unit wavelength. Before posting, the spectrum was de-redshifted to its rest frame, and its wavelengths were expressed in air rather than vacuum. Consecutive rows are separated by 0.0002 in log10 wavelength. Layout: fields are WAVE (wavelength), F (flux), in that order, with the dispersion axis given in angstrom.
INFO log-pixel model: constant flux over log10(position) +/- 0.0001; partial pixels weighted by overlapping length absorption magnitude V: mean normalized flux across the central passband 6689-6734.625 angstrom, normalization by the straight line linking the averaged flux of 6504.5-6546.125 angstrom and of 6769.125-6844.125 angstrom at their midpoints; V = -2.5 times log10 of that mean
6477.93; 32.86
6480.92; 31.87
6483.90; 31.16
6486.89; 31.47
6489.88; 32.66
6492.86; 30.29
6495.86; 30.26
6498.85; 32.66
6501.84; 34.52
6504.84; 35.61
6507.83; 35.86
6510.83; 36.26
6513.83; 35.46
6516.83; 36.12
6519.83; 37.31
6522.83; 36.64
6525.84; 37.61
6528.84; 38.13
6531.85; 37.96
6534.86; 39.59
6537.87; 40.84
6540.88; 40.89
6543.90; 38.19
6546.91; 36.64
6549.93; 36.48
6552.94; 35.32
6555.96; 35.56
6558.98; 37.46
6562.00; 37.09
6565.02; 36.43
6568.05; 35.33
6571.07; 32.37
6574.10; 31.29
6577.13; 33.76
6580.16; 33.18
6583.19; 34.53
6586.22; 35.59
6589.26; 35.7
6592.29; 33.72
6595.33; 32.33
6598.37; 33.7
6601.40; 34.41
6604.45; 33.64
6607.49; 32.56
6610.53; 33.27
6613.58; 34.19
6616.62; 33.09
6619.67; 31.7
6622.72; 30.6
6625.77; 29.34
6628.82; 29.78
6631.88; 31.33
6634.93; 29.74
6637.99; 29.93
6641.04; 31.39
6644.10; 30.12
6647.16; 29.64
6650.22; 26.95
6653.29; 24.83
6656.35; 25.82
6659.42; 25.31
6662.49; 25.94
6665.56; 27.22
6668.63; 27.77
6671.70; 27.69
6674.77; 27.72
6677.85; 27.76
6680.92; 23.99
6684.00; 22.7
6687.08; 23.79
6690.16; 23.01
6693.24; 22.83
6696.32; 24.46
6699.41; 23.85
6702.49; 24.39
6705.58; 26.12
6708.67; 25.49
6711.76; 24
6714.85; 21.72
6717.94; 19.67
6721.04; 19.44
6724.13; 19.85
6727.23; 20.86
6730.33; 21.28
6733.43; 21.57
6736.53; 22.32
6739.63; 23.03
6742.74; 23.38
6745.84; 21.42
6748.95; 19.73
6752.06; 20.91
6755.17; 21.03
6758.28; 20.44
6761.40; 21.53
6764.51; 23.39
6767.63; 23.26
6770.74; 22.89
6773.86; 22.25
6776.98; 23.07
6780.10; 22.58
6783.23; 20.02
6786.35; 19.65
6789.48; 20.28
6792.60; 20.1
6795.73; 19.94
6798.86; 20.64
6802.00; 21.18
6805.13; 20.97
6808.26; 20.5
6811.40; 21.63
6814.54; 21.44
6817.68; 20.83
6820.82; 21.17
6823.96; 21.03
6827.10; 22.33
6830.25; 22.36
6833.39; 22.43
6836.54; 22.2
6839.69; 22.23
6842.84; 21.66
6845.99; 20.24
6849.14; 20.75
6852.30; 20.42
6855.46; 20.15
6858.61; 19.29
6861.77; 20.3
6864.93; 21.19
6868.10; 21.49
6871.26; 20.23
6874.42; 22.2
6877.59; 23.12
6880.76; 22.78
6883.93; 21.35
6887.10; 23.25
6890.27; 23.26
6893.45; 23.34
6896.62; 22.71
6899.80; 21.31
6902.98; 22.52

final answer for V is 0.19 mag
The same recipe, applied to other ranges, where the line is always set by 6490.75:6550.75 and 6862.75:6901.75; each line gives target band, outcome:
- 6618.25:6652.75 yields 0.07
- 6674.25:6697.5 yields 0.22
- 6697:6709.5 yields 0.17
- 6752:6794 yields 0.22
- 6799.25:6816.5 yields 0.19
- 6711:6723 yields 0.34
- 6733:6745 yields 0.22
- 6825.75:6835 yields 0.08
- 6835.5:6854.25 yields 0.12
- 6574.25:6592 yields -0.01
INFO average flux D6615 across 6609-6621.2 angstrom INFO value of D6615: 33.1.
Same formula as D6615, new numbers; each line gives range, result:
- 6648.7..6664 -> 25.8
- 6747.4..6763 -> 20.7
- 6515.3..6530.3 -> 37.2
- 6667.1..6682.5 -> 27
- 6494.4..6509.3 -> 33.8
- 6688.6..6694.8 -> 22.9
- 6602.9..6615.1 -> 33.4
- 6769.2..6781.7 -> 22.7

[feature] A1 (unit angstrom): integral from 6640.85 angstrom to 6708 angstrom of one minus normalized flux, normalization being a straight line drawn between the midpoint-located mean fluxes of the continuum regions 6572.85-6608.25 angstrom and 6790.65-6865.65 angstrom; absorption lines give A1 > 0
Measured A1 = 7.7 angstrom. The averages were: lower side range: 33.7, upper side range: 21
